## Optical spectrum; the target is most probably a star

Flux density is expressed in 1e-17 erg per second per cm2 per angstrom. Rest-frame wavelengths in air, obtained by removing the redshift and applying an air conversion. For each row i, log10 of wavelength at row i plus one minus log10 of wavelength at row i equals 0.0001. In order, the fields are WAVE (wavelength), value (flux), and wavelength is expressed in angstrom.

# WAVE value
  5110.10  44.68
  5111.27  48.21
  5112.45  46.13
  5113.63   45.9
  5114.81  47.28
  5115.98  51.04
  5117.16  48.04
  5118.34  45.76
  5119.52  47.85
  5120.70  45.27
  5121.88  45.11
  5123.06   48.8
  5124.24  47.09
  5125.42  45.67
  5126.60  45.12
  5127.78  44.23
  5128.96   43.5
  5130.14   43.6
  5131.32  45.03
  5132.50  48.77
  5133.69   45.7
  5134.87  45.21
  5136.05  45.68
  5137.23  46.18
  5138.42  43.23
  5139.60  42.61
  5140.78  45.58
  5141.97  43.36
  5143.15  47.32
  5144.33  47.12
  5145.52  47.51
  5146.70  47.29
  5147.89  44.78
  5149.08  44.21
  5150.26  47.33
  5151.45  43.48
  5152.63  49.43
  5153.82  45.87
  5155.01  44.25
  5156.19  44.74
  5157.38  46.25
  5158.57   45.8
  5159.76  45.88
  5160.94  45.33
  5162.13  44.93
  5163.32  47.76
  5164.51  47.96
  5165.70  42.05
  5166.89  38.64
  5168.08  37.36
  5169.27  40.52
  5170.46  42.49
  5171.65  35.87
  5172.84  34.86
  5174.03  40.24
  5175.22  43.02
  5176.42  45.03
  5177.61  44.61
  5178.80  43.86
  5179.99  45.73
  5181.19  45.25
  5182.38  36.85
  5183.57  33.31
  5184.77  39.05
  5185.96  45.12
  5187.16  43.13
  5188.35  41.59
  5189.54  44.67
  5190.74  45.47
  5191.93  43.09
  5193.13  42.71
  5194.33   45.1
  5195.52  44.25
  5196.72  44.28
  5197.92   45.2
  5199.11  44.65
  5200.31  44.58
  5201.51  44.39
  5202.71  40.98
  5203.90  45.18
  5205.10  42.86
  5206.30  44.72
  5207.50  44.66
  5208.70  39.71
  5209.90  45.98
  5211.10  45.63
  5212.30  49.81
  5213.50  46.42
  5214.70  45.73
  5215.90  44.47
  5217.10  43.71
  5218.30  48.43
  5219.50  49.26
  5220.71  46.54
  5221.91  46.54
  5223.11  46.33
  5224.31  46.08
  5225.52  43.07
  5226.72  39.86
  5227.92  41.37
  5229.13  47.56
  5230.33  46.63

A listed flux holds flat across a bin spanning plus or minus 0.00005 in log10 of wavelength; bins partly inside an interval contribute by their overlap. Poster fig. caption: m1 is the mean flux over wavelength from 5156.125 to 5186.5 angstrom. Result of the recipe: 42.4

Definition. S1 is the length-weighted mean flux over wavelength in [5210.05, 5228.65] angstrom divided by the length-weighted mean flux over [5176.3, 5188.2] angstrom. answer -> 1.08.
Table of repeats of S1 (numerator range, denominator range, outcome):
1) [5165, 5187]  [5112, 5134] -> 0.88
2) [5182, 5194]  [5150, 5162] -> 0.91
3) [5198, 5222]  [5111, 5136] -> 0.98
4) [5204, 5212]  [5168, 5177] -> 1.10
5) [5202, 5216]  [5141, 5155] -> 0.97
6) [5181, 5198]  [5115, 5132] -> 0.92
